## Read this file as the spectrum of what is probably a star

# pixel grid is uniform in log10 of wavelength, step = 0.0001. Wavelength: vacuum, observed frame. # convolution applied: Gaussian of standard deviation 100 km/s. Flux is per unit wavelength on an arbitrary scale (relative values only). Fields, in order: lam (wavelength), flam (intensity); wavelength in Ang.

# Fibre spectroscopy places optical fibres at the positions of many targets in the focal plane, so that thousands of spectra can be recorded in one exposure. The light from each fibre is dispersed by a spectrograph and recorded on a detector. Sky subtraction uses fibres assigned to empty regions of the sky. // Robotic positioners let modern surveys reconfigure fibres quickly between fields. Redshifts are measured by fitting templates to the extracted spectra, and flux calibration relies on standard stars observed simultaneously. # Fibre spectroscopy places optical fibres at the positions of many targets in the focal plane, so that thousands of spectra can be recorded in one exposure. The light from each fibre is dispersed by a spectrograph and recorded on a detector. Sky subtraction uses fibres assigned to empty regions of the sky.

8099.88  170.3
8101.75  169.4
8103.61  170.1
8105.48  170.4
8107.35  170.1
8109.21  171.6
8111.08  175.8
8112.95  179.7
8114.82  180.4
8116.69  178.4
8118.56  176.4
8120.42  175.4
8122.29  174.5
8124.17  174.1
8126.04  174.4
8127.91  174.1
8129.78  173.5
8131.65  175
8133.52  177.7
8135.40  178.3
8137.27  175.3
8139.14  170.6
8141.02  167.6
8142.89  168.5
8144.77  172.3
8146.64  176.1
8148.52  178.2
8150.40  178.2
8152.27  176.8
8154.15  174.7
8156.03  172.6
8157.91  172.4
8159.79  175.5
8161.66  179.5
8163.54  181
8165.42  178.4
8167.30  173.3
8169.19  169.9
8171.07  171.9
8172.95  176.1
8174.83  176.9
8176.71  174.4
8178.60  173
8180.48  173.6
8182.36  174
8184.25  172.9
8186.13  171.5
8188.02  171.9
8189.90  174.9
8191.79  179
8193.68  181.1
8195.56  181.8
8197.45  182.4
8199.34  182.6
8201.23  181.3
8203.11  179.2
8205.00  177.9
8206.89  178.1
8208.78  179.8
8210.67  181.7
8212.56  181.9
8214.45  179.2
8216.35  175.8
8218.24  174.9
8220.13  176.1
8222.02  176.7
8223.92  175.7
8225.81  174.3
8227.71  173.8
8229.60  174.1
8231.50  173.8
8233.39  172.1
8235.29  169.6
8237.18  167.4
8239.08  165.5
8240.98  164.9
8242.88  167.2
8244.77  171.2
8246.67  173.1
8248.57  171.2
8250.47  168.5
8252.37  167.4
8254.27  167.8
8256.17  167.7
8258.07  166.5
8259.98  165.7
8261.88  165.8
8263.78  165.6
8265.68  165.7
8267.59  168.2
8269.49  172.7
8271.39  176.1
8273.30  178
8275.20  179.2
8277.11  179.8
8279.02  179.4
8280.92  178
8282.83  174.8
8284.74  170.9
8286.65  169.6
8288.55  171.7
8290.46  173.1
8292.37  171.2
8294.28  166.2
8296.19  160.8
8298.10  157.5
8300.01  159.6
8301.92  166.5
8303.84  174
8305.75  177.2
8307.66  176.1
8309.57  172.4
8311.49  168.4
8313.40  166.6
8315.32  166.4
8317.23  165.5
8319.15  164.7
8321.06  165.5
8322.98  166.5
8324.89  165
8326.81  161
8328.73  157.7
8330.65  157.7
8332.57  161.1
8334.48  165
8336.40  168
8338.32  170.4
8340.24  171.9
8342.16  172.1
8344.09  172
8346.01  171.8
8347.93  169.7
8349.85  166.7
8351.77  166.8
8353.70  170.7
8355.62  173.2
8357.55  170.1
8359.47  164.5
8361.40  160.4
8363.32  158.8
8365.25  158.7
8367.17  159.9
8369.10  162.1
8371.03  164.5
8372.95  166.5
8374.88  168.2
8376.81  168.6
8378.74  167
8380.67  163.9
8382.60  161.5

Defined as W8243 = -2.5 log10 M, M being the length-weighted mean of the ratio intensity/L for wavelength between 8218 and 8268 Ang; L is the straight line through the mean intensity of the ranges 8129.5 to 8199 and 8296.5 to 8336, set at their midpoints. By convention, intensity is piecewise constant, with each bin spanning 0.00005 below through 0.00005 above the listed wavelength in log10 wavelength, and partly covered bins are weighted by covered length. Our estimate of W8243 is 0.00 mag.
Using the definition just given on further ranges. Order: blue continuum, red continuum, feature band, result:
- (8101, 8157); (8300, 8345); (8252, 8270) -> 0.015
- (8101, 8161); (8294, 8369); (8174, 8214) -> -0.036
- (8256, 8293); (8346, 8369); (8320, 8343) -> 0.016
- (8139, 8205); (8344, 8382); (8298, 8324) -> 0.004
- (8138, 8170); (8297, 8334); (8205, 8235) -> -0.034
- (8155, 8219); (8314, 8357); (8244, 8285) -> 0.000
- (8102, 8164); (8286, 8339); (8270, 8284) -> -0.059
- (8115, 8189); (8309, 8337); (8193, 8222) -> -0.050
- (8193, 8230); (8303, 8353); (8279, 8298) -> 0.005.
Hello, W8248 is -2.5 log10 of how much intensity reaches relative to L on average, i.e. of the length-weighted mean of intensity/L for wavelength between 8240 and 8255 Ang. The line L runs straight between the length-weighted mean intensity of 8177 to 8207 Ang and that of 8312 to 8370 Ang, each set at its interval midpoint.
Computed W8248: 0.02 mag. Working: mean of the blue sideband 177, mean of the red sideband 166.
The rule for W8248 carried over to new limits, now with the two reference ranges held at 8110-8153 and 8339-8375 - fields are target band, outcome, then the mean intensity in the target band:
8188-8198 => -0.04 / 179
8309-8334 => 0.02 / 164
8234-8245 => 0.02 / 168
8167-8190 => 0.00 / 173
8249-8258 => 0.02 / 168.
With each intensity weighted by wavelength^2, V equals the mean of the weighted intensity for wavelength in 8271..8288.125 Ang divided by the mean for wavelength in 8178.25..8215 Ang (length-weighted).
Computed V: 1.0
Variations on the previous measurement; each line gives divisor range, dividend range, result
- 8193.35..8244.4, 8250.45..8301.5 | 0.98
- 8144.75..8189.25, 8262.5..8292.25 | 1.02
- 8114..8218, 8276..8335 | 0.99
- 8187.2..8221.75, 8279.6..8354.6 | 0.97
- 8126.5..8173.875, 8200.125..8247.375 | 1.02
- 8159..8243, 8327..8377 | 0.98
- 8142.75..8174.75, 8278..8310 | 1.01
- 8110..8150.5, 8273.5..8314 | 1.02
